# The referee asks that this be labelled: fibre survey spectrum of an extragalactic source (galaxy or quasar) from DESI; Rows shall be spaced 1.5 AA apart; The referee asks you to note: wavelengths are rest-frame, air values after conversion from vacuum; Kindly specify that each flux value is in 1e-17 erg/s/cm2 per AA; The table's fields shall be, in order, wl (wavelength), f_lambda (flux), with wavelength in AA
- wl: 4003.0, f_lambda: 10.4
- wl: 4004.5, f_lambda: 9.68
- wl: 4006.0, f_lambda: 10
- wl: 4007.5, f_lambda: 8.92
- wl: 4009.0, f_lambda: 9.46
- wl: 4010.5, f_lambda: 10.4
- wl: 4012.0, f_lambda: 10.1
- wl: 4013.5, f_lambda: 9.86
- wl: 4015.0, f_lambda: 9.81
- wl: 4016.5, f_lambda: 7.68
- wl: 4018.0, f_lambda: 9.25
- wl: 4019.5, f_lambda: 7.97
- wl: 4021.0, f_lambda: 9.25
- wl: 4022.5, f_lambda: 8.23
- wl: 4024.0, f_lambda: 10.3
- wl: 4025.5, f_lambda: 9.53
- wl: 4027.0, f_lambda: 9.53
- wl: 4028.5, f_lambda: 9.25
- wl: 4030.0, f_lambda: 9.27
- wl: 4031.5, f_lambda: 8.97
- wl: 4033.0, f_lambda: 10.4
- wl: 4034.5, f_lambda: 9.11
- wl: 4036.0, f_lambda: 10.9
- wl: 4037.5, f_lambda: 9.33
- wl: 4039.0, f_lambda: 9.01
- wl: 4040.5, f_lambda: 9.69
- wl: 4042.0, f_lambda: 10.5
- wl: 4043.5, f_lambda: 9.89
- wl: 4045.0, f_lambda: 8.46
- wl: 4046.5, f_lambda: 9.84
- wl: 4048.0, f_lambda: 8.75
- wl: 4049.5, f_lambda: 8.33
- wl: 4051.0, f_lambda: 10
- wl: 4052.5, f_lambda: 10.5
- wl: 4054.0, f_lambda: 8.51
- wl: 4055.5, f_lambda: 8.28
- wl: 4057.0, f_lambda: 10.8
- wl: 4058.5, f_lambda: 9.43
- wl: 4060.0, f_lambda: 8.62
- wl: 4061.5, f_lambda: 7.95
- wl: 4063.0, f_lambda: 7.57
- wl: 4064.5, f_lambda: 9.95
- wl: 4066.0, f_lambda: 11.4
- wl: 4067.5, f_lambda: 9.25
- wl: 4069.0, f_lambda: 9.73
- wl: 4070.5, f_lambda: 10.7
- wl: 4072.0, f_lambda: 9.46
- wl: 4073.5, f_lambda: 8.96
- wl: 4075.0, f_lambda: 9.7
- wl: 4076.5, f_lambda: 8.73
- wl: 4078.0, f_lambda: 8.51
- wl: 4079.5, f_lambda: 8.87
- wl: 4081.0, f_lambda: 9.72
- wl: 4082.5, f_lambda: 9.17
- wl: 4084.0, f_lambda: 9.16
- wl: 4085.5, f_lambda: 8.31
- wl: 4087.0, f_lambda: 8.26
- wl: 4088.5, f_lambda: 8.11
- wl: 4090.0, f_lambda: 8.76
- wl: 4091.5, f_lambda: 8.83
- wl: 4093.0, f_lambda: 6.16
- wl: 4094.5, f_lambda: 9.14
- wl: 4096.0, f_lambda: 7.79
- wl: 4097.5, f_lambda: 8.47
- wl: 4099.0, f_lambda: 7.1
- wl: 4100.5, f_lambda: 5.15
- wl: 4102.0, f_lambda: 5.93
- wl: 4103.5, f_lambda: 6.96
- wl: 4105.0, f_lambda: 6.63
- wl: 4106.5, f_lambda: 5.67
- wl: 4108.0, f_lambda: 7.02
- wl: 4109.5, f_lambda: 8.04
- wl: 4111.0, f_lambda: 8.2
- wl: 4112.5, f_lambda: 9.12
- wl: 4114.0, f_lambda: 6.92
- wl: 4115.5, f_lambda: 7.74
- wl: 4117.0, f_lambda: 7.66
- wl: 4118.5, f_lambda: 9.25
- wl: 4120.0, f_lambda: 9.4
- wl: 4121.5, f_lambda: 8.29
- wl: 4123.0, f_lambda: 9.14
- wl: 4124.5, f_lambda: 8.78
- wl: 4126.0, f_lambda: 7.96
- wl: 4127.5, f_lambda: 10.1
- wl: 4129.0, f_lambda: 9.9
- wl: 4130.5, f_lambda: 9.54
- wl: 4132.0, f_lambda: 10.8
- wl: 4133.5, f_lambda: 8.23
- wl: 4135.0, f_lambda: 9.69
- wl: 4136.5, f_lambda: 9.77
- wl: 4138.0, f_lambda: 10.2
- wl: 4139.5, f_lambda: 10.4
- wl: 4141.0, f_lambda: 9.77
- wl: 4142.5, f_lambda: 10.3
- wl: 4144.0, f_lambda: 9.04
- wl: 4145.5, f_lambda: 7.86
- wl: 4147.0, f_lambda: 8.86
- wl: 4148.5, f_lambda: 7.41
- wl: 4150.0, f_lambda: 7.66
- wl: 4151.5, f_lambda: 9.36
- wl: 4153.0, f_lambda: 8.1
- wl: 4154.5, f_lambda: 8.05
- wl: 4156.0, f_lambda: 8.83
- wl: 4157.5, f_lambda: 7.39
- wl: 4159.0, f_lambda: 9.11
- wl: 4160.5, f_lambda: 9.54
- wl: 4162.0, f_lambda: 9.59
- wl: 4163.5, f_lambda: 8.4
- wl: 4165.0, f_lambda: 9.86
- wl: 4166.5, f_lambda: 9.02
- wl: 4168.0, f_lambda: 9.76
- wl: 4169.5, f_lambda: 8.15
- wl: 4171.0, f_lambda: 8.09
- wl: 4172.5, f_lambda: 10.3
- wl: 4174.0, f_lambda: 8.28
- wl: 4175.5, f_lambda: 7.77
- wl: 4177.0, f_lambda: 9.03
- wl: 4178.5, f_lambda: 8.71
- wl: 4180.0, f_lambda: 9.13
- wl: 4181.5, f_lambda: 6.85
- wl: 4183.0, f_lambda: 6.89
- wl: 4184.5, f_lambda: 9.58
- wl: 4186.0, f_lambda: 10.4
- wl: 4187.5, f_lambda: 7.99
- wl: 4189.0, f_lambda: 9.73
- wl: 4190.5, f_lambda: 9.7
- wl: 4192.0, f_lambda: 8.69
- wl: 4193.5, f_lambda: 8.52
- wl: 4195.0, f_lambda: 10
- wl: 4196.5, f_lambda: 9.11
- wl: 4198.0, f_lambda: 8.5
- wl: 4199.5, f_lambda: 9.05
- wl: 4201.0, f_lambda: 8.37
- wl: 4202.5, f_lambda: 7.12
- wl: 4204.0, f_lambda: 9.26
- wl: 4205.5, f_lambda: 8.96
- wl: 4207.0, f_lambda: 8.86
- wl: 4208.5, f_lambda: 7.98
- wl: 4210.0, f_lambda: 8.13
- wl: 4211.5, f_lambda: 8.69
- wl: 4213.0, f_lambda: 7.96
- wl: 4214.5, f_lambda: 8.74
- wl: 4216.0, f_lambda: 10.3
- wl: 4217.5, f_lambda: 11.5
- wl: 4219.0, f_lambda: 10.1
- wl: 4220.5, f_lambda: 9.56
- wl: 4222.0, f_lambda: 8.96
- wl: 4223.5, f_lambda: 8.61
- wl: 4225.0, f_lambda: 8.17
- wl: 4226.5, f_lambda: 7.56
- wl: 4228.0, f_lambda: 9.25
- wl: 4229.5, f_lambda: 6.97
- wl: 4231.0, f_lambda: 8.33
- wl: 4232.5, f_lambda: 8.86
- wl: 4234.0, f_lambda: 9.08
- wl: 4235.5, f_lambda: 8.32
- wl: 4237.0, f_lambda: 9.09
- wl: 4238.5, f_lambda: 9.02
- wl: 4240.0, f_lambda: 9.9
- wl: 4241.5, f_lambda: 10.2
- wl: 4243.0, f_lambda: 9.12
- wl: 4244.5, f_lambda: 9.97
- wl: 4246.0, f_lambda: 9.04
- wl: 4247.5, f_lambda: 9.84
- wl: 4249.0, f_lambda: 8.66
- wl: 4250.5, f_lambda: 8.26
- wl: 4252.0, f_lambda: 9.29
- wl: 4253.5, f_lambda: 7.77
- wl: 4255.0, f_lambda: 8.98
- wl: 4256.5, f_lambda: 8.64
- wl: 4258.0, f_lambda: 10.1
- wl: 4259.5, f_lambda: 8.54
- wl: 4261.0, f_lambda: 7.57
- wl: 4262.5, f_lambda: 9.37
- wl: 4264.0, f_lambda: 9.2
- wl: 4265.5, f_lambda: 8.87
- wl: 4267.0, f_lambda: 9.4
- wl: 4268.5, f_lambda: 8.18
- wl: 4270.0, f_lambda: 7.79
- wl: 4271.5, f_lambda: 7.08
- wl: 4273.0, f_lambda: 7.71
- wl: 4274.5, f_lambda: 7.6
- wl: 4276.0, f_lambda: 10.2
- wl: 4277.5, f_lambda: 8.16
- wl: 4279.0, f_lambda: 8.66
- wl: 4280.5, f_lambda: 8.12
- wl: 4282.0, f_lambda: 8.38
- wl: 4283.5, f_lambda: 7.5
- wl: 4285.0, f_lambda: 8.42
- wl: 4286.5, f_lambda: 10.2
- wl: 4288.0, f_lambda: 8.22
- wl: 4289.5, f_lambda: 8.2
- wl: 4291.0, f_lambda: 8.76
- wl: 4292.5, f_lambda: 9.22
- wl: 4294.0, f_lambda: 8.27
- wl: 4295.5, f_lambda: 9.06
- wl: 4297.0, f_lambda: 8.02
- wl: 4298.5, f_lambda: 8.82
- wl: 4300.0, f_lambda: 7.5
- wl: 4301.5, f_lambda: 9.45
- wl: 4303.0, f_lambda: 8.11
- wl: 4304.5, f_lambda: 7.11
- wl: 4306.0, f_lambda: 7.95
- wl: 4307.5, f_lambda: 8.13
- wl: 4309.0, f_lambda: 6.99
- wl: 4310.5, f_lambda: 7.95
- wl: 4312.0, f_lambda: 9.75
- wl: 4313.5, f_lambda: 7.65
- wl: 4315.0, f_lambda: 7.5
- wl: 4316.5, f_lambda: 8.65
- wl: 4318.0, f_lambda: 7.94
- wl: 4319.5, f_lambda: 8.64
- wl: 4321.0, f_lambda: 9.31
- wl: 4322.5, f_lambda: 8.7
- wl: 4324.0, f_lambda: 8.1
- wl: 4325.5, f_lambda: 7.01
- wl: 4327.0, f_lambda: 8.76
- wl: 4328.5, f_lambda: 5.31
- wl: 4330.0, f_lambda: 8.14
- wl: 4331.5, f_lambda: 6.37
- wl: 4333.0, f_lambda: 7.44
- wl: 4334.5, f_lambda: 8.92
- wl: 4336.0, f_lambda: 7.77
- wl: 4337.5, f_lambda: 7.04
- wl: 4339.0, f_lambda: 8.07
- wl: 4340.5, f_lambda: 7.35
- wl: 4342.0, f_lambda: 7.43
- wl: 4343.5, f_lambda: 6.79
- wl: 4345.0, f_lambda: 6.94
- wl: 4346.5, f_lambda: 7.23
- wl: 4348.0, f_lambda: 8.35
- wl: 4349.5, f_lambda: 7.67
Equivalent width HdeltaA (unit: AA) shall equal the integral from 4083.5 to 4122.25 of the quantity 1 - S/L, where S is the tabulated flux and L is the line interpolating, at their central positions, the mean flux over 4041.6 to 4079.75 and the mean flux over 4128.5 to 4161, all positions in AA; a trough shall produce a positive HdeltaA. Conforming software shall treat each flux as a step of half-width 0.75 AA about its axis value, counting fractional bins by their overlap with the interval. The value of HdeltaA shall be 6.1 AA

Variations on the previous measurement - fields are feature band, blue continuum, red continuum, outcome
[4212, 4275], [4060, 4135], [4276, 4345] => -4.8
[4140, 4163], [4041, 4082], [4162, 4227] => 0.7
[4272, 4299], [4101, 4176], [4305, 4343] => -1.7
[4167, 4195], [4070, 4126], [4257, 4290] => -1.5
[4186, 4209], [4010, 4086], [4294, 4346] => -0.8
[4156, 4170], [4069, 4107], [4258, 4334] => -1.3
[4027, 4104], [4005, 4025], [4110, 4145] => 2.5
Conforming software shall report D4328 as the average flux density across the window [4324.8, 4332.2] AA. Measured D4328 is 7.12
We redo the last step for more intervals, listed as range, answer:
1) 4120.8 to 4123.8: 8.72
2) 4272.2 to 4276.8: 8.48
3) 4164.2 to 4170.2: 9.2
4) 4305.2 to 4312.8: 8.14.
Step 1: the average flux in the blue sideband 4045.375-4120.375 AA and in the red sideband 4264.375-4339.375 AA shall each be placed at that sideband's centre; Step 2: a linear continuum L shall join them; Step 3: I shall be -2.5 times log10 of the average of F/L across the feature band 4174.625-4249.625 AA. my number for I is -0.07 mag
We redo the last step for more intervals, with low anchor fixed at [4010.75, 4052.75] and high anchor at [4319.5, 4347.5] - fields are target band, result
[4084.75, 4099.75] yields 0.12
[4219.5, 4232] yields -0.03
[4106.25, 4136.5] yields 0.03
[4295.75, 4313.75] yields -0.05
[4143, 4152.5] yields 0.04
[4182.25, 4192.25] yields -0.06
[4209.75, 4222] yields -0.13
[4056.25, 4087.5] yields -0.01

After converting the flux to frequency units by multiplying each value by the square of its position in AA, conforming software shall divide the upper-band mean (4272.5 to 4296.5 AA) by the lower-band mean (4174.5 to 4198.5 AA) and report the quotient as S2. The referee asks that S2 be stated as 1.0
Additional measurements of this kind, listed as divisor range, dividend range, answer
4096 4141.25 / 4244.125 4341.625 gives 1.08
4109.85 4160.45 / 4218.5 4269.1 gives 1.06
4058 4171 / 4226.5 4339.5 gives 1.05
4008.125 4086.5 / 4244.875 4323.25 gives 1.02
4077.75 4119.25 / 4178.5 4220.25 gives 1.19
